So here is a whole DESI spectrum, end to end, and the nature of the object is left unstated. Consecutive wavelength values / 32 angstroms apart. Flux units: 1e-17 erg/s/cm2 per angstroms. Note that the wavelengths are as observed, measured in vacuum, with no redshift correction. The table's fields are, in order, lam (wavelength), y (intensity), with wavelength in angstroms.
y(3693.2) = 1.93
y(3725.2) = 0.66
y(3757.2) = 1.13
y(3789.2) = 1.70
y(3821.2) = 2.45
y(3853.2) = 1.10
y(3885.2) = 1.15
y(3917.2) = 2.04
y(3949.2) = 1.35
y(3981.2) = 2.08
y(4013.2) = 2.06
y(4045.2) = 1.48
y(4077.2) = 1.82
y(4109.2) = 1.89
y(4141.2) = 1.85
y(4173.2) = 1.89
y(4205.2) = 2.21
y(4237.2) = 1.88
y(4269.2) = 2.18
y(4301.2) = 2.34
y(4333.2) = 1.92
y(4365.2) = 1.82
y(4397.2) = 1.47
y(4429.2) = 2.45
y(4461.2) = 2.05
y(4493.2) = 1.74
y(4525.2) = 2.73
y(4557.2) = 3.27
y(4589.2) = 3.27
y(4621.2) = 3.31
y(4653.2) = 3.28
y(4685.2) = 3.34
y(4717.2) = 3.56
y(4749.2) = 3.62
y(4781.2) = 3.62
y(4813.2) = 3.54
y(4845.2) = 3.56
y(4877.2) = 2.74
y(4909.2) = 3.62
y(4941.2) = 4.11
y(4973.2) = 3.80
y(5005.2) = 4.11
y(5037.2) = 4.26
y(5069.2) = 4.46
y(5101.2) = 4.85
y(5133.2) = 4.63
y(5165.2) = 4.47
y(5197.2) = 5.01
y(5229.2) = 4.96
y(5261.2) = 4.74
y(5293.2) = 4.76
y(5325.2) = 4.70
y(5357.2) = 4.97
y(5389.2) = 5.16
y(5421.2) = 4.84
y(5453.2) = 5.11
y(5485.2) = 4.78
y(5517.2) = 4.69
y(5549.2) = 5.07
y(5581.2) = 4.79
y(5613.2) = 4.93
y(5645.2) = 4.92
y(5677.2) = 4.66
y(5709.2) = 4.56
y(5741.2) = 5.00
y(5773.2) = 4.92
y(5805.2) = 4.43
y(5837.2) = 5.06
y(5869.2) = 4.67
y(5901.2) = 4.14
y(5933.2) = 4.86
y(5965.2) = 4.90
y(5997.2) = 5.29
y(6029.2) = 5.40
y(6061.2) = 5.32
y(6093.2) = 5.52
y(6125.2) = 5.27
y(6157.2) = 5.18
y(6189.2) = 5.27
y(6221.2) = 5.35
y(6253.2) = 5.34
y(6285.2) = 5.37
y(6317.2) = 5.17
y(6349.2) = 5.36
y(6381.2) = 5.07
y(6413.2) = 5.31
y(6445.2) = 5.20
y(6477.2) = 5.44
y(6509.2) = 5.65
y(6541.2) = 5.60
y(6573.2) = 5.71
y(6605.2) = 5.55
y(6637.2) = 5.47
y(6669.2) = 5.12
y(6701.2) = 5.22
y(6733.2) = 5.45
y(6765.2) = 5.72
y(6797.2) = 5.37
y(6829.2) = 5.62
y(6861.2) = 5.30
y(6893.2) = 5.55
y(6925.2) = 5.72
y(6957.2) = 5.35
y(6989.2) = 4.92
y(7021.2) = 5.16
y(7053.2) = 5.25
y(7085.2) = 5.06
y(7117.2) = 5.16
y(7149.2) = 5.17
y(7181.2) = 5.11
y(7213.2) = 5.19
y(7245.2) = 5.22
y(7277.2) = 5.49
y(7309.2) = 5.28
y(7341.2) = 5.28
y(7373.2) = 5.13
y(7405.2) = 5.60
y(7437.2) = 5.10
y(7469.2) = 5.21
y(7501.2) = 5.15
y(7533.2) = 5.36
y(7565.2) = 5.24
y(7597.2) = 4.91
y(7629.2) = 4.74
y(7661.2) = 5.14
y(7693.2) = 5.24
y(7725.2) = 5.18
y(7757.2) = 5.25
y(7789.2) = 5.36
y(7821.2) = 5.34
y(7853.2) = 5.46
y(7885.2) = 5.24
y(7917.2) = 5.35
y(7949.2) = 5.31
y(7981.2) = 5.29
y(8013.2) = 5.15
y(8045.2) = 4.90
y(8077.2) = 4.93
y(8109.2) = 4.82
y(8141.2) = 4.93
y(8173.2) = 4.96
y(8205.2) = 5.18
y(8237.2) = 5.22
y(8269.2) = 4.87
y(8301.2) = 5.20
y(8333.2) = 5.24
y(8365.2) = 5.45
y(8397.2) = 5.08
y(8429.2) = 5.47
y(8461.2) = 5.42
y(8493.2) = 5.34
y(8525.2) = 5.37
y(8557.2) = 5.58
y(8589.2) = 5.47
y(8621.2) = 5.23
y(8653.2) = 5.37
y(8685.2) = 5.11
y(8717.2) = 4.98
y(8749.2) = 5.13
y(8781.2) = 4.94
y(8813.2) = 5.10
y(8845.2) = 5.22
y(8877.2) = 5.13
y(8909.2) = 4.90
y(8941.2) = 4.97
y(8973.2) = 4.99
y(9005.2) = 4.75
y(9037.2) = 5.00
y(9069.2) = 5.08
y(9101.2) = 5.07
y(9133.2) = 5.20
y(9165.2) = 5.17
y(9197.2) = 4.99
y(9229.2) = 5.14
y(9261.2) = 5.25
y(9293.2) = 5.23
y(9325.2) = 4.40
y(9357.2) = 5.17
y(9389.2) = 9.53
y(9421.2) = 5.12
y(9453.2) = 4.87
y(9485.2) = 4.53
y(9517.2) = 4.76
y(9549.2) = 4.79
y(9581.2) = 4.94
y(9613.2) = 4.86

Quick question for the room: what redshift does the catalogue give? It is 0.134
